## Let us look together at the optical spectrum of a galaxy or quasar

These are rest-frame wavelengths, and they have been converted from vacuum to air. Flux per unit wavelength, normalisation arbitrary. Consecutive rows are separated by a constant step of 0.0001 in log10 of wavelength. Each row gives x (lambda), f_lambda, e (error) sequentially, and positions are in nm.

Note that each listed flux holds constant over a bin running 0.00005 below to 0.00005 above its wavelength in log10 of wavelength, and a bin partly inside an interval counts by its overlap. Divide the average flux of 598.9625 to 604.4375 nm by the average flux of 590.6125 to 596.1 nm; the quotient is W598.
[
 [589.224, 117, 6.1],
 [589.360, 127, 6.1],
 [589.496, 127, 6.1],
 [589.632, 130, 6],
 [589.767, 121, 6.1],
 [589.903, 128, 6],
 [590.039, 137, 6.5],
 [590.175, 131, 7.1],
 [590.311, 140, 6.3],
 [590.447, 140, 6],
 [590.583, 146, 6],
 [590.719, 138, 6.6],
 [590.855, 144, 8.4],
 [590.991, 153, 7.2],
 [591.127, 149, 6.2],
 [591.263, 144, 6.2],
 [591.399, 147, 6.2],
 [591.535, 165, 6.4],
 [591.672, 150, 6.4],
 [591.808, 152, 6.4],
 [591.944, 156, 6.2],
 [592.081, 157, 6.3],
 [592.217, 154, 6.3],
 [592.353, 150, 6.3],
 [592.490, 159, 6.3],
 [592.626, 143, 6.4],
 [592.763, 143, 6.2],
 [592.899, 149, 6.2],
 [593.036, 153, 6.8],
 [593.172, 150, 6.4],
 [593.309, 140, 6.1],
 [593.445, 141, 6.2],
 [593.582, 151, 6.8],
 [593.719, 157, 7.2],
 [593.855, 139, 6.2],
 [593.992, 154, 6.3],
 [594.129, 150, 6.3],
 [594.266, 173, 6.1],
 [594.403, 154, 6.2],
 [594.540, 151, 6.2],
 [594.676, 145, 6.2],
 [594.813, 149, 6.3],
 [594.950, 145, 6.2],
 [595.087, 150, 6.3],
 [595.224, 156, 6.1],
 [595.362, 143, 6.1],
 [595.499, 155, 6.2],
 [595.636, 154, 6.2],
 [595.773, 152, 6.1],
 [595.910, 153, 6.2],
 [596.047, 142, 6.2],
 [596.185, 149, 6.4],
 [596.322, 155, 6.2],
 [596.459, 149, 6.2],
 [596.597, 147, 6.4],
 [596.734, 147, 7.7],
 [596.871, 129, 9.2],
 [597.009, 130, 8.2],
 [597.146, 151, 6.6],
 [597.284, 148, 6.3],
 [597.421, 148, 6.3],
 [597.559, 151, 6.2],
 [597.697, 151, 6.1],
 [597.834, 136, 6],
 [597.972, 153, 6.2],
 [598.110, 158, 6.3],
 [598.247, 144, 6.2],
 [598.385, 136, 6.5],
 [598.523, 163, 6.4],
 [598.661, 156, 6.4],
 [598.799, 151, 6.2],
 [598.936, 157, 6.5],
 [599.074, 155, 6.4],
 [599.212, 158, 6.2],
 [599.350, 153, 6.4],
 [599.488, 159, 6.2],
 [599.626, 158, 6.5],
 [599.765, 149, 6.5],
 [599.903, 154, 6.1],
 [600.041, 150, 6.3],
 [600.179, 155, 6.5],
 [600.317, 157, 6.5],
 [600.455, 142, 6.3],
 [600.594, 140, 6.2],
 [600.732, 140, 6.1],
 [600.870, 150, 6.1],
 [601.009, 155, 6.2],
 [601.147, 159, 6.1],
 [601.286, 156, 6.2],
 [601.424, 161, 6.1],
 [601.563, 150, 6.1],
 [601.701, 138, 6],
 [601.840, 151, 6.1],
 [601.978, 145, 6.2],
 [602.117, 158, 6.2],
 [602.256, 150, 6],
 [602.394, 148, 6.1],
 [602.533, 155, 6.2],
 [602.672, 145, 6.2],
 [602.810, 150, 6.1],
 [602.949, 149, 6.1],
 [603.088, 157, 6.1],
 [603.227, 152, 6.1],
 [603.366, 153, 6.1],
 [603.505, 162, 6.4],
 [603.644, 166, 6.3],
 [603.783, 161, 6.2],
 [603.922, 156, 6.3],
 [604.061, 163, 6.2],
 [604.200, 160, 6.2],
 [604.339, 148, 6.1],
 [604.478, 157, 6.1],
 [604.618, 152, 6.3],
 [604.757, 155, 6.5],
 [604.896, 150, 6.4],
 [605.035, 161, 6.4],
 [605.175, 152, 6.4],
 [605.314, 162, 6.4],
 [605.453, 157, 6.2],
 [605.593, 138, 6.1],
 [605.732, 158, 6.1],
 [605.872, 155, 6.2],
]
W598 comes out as 1.0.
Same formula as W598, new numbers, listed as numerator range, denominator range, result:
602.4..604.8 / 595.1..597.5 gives 1.05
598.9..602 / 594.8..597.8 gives 1.03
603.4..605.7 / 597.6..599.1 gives 1.04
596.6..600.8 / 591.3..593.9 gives 0.99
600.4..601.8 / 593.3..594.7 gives 0.99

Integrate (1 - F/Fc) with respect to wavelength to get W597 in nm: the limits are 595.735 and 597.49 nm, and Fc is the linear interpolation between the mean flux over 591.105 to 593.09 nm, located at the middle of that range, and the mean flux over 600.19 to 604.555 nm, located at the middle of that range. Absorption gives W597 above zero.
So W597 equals 0.07 nm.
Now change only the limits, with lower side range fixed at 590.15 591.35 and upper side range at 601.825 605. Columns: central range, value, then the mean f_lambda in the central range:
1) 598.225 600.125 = -0.03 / 153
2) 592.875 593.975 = -0.02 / 148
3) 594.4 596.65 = -0.04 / 150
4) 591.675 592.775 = -0.06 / 152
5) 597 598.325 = 0.01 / 148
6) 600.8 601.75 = 0.00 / 153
